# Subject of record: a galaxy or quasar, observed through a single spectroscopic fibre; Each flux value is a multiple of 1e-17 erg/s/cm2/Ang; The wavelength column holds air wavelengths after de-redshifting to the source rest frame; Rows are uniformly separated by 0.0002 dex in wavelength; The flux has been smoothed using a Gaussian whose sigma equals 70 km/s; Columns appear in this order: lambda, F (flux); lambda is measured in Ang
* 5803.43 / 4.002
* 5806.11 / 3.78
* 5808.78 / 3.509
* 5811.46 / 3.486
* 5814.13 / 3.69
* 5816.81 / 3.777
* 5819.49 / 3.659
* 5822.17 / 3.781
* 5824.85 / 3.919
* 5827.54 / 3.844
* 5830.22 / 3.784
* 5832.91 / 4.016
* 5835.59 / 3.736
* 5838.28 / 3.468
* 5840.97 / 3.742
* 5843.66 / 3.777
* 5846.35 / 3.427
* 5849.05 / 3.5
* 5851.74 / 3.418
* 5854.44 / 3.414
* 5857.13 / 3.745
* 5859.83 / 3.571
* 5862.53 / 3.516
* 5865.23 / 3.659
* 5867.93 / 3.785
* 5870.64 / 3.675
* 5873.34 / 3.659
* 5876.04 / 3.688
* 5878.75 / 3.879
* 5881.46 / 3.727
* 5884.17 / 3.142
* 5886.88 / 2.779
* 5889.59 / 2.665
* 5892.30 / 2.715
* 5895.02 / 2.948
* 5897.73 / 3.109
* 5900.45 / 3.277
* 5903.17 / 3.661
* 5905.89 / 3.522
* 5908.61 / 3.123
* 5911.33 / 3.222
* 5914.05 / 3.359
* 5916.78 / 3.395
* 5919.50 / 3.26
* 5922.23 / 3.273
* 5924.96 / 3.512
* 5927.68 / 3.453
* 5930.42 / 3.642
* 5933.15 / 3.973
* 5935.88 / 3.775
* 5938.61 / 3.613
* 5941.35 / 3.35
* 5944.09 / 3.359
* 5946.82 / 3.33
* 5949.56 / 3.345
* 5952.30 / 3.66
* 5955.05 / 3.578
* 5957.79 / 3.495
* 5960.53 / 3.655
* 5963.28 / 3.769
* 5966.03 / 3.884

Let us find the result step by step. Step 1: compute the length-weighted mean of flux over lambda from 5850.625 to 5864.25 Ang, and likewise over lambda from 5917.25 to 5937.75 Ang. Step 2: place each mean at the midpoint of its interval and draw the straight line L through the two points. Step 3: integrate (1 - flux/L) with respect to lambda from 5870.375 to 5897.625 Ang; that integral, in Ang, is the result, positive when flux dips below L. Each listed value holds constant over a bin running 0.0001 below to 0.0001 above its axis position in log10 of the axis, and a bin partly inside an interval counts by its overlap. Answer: 2.2 Ang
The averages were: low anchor 3.54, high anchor 3.55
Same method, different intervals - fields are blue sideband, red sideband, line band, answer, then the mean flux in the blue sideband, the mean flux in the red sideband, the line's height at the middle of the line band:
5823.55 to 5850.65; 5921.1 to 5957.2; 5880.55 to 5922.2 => 4.7 Ang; 3.72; 3.53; 3.6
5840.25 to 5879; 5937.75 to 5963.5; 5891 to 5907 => 1.6 Ang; 3.62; 3.5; 3.57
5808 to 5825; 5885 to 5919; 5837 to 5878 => -2.2 Ang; 3.68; 3.15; 3.43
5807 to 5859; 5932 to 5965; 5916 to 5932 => 0.7 Ang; 3.67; 3.58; 3.6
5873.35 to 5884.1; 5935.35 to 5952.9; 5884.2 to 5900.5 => 3.3 Ang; 3.68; 3.47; 3.63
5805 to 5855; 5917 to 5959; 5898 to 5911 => 0.7 Ang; 3.67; 3.51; 3.56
